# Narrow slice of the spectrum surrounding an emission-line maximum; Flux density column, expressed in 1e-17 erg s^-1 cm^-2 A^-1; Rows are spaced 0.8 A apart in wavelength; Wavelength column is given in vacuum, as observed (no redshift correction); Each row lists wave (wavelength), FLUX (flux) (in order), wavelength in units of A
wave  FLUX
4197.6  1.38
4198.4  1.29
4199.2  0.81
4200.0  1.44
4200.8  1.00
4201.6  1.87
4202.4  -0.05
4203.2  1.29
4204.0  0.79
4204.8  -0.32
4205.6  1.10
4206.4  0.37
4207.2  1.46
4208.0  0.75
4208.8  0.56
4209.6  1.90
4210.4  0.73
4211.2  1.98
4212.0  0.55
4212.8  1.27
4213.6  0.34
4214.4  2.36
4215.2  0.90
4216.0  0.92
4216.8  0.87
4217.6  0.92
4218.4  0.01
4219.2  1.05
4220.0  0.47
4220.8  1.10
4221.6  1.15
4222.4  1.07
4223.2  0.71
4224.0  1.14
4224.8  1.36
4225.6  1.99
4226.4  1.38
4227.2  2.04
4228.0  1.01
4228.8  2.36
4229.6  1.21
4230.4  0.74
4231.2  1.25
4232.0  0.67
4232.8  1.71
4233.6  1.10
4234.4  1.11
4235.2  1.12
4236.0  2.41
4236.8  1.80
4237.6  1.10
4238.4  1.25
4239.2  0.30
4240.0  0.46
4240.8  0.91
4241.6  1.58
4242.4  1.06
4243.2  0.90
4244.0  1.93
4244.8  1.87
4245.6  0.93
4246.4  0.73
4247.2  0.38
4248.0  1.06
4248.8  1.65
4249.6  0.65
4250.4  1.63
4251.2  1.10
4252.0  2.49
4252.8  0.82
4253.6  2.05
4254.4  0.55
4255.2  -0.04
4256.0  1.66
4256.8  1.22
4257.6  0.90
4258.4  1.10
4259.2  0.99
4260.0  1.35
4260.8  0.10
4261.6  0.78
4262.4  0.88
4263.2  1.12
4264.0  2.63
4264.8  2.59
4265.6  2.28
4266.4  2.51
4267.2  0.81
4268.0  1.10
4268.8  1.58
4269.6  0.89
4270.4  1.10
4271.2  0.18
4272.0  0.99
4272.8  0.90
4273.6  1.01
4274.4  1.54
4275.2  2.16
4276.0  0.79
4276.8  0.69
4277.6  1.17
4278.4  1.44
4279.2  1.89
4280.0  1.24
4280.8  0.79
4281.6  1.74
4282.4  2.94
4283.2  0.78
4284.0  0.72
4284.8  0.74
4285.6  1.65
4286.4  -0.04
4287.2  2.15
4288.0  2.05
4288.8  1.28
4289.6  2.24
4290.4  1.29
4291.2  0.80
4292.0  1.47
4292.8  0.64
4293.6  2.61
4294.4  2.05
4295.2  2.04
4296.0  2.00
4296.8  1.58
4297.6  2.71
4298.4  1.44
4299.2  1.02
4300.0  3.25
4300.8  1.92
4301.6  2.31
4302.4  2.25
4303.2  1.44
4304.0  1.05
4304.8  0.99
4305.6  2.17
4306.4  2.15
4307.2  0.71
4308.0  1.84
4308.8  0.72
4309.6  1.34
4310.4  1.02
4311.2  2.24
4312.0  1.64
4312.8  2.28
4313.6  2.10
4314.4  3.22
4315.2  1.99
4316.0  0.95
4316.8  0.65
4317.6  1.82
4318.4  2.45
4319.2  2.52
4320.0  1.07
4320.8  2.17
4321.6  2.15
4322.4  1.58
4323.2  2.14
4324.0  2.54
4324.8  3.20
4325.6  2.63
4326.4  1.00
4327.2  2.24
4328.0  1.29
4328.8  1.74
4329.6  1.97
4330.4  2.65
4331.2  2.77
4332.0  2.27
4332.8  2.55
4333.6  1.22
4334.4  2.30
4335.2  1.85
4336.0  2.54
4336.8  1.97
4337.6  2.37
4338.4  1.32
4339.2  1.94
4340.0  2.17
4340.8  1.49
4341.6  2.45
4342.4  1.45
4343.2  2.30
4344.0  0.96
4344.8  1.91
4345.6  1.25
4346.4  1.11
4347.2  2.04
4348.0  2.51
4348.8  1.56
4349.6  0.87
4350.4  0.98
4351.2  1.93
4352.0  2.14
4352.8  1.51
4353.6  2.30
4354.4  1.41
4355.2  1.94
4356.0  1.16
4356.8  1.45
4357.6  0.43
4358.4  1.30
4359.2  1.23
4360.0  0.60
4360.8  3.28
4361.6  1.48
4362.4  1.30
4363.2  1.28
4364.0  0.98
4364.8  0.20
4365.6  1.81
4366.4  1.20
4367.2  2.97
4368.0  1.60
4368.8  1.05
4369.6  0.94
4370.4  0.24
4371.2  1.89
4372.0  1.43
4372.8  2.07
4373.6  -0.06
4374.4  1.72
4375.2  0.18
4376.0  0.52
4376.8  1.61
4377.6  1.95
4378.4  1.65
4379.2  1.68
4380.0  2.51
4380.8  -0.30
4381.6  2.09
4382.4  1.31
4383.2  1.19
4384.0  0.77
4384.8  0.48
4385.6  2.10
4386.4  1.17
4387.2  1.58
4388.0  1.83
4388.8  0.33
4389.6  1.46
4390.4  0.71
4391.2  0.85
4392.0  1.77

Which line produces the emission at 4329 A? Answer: C III]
